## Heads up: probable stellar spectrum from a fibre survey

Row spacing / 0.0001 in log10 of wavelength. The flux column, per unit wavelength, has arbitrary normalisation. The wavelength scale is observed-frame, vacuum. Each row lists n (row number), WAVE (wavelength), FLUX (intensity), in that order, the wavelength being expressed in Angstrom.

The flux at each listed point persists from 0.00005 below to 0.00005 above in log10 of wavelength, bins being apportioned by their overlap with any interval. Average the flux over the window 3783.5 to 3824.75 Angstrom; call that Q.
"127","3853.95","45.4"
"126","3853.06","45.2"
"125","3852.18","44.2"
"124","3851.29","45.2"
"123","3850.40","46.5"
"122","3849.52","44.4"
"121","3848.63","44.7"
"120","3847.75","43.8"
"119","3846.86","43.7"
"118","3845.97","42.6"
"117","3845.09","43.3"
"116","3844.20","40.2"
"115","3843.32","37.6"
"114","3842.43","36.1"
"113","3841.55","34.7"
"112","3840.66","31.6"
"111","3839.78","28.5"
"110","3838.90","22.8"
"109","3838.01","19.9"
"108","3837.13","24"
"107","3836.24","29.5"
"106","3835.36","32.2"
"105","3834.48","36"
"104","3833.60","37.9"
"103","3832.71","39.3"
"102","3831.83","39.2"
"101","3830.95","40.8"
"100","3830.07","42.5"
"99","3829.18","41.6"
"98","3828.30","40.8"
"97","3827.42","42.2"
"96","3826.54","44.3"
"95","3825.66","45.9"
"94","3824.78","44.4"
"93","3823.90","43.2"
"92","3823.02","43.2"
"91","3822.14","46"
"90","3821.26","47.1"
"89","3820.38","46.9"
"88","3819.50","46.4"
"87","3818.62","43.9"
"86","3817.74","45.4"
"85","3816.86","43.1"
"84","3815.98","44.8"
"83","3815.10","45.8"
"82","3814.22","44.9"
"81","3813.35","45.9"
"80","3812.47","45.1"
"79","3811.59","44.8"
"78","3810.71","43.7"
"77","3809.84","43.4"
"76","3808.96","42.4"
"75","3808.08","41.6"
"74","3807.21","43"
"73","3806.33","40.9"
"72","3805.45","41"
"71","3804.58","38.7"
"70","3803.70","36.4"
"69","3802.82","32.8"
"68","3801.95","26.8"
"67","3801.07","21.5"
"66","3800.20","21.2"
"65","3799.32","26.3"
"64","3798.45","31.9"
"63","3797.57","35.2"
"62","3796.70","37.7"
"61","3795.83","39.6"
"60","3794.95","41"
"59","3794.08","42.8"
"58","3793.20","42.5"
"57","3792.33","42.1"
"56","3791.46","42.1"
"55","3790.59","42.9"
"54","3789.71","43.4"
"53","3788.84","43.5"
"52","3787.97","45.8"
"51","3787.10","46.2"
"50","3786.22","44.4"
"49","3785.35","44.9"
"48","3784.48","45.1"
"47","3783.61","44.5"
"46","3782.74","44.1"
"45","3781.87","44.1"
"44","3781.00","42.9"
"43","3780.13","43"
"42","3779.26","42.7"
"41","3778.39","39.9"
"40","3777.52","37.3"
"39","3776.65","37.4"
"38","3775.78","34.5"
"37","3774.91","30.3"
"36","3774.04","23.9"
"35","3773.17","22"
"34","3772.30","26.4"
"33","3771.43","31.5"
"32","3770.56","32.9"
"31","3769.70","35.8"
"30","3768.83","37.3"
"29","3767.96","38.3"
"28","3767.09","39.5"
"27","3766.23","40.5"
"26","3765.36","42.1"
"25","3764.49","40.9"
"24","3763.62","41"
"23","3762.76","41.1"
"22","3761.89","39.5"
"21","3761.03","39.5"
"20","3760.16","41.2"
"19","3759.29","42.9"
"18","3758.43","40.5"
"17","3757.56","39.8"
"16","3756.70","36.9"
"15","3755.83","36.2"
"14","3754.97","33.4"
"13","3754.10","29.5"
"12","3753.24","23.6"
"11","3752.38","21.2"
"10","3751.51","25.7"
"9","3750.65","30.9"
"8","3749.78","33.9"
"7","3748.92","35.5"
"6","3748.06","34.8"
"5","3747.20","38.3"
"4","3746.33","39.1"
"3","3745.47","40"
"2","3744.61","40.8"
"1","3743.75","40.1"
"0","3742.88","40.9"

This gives 41.1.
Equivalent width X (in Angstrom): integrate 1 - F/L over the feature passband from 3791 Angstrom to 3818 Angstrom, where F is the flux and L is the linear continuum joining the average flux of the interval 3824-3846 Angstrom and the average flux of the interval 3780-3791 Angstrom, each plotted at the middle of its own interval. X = 1.4 Angstrom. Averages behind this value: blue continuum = 44.2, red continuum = 36.7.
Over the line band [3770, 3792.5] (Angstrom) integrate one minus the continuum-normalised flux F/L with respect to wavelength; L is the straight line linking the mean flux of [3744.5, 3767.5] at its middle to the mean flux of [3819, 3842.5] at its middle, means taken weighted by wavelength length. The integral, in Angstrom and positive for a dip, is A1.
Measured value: -1.2 Angstrom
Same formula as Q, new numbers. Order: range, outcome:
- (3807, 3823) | 44.7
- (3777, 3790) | 43.4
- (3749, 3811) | 37.4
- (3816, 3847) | 39.1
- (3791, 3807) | 35.7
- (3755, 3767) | 39.9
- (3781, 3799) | 42.1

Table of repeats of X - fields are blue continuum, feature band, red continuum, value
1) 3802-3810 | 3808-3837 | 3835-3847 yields -4.8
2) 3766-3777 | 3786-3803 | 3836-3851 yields -1.8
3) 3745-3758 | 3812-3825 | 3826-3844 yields -3.8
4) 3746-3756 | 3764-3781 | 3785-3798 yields 0.7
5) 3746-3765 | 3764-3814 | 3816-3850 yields -1.7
